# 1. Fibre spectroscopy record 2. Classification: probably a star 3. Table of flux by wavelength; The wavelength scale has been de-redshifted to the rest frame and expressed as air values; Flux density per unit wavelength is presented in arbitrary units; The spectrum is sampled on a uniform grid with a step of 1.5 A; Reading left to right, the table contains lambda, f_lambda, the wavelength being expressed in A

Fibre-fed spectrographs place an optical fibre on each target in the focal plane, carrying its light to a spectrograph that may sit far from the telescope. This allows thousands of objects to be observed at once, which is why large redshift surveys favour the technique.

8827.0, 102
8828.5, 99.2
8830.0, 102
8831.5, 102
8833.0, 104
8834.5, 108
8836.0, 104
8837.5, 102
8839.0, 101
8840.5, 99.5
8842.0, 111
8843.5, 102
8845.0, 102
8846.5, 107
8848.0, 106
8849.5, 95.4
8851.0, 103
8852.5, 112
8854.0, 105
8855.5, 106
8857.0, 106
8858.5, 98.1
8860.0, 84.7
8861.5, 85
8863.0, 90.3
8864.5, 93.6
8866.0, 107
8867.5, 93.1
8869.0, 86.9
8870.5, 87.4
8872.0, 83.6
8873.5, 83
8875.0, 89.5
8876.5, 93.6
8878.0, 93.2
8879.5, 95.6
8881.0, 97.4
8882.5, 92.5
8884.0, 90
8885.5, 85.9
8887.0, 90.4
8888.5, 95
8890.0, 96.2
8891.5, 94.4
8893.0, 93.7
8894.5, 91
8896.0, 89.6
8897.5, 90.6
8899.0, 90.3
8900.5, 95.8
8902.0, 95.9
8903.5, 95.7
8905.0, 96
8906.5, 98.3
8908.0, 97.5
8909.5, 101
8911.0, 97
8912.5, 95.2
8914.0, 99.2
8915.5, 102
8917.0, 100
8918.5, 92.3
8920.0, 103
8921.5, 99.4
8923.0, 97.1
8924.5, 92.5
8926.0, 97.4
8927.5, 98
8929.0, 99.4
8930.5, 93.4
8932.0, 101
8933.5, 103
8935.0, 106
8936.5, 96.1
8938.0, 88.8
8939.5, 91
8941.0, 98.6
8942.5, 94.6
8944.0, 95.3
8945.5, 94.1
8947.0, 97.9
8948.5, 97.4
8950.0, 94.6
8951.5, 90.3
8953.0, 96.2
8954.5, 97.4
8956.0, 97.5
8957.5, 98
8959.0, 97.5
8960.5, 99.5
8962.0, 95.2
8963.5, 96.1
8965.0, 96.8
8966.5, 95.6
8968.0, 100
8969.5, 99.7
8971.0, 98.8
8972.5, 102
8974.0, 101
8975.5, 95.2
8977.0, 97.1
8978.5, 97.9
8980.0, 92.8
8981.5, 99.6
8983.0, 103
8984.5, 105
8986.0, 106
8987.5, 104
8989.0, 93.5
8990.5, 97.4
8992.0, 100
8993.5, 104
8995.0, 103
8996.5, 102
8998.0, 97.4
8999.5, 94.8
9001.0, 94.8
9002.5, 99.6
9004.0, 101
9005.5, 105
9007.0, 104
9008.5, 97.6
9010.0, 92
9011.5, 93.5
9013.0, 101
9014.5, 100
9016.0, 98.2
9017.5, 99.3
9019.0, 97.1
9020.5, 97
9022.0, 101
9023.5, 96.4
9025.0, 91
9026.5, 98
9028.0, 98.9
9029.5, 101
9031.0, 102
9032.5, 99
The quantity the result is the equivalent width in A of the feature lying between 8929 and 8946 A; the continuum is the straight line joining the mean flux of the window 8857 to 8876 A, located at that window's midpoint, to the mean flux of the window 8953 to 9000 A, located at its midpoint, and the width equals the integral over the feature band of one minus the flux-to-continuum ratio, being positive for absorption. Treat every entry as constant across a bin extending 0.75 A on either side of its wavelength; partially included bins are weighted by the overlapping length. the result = -0.1 A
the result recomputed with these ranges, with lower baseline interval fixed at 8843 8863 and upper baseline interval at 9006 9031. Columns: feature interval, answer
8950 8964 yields 0.4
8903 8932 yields 0.5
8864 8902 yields 3.1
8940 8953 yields 0.5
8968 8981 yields 0.1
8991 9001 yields -0.1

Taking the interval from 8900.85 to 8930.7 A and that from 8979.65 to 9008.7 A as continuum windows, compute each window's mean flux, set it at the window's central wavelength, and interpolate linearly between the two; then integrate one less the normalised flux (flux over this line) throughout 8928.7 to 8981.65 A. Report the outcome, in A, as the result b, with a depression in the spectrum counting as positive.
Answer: 1.0 A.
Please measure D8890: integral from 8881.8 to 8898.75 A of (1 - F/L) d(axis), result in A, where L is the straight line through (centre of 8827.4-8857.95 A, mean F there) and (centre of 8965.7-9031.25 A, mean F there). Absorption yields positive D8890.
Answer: 1.8 A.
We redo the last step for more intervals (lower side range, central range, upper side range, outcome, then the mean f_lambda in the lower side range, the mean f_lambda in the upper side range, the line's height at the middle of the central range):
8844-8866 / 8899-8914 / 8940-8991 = 0.3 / 99.9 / 97.8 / 98.9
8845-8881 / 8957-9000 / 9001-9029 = -0.6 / 96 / 98.3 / 97.8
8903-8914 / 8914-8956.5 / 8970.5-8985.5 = 0.5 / 97.4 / 99.4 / 98.2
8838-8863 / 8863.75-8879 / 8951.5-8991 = 1.4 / 101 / 98.4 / 101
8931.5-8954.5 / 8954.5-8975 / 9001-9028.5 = -0.3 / 96.3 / 98.3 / 96.9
